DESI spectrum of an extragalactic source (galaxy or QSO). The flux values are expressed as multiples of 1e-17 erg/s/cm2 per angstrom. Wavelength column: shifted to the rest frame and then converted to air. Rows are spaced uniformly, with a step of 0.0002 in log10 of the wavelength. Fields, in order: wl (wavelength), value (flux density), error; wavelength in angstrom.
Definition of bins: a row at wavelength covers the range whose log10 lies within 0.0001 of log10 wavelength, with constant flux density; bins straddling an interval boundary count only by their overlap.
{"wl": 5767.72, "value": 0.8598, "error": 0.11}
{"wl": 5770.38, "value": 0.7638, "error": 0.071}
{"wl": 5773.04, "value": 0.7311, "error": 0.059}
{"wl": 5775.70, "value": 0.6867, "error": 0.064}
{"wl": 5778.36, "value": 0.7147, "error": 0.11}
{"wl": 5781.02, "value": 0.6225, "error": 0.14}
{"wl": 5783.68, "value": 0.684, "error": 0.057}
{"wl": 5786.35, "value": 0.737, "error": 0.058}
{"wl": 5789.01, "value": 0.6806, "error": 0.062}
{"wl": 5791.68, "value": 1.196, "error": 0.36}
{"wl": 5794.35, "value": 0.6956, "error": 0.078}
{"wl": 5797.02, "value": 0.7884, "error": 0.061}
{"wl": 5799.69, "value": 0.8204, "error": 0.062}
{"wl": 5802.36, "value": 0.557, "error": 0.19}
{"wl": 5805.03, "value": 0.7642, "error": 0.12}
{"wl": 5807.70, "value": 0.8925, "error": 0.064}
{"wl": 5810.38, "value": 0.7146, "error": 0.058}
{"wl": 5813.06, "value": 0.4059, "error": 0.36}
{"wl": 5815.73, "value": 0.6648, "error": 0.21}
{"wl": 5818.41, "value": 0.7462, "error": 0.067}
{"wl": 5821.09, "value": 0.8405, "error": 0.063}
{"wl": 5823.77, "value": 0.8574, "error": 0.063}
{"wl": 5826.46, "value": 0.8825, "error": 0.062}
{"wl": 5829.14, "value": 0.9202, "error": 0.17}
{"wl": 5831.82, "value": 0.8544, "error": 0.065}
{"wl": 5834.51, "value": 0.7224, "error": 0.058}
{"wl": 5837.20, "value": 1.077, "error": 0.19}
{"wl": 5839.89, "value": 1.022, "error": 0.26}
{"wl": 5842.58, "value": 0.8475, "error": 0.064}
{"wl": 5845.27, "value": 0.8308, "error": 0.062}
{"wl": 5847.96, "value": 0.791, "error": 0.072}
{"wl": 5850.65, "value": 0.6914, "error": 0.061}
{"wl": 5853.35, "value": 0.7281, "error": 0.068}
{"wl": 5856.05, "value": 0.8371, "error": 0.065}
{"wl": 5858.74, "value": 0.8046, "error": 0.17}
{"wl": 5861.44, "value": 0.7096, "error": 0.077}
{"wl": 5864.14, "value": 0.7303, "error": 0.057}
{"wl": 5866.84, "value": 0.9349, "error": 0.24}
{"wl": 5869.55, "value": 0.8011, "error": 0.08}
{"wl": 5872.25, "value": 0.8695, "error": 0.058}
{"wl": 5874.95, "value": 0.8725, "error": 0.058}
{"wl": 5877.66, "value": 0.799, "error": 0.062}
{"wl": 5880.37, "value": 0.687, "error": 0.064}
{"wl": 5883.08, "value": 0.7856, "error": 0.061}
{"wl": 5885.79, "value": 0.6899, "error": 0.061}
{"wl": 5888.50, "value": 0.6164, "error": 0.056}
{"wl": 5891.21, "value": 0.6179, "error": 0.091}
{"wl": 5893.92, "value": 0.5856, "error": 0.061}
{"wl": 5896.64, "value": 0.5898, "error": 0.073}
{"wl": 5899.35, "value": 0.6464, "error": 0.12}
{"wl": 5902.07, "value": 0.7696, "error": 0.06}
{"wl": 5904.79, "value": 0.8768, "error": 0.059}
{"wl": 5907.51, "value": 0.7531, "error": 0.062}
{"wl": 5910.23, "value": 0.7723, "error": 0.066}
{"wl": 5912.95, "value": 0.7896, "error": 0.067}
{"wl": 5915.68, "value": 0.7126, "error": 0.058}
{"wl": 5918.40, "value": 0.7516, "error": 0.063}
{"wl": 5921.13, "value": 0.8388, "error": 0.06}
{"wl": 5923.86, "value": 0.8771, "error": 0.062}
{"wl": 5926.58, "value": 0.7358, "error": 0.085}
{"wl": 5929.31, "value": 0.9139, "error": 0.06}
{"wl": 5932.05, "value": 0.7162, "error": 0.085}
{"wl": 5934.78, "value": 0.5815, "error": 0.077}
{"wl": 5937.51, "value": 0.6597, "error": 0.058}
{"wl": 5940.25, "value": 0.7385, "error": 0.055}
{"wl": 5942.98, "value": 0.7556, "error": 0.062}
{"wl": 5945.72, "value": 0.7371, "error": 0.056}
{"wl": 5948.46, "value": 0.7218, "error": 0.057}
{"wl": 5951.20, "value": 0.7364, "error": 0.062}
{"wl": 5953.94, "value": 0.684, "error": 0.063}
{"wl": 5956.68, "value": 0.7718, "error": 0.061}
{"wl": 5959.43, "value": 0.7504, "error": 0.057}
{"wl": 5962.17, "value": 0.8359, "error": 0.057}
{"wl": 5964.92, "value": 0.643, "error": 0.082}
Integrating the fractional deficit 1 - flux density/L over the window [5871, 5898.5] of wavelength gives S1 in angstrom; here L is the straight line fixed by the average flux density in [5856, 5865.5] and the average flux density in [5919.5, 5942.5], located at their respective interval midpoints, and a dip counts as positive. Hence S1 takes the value 1.8 angstrom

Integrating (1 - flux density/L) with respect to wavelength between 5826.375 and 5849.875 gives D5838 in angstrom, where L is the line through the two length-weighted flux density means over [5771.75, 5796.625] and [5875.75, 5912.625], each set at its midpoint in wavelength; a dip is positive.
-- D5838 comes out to -4.7 angstrom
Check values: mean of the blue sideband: 0.751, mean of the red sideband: 0.712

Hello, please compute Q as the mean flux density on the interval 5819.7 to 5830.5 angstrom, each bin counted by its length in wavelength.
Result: 0.875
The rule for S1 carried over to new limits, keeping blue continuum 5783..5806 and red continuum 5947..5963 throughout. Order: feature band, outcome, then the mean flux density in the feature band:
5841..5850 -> -0.64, 0.819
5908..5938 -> -0.38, 0.762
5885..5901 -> 2.79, 0.625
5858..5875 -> -1.19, 0.814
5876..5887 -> 0.20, 0.744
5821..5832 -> -1.57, 0.876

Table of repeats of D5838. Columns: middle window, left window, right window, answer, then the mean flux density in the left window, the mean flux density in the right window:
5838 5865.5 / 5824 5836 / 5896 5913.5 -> 0.50 angstrom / 0.848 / 0.747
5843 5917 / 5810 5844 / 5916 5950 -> 2.88 angstrom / 0.815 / 0.751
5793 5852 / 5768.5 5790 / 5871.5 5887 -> -4.06 angstrom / 0.707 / 0.781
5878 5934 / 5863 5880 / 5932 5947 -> 1.61 angstrom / 0.827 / 0.697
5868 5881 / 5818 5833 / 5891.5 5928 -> -0.39 angstrom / 0.857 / 0.743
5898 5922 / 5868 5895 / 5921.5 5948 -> -0.77 angstrom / 0.735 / 0.749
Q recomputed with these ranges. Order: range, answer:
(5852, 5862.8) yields 0.77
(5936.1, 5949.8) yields 0.722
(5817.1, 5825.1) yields 0.815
